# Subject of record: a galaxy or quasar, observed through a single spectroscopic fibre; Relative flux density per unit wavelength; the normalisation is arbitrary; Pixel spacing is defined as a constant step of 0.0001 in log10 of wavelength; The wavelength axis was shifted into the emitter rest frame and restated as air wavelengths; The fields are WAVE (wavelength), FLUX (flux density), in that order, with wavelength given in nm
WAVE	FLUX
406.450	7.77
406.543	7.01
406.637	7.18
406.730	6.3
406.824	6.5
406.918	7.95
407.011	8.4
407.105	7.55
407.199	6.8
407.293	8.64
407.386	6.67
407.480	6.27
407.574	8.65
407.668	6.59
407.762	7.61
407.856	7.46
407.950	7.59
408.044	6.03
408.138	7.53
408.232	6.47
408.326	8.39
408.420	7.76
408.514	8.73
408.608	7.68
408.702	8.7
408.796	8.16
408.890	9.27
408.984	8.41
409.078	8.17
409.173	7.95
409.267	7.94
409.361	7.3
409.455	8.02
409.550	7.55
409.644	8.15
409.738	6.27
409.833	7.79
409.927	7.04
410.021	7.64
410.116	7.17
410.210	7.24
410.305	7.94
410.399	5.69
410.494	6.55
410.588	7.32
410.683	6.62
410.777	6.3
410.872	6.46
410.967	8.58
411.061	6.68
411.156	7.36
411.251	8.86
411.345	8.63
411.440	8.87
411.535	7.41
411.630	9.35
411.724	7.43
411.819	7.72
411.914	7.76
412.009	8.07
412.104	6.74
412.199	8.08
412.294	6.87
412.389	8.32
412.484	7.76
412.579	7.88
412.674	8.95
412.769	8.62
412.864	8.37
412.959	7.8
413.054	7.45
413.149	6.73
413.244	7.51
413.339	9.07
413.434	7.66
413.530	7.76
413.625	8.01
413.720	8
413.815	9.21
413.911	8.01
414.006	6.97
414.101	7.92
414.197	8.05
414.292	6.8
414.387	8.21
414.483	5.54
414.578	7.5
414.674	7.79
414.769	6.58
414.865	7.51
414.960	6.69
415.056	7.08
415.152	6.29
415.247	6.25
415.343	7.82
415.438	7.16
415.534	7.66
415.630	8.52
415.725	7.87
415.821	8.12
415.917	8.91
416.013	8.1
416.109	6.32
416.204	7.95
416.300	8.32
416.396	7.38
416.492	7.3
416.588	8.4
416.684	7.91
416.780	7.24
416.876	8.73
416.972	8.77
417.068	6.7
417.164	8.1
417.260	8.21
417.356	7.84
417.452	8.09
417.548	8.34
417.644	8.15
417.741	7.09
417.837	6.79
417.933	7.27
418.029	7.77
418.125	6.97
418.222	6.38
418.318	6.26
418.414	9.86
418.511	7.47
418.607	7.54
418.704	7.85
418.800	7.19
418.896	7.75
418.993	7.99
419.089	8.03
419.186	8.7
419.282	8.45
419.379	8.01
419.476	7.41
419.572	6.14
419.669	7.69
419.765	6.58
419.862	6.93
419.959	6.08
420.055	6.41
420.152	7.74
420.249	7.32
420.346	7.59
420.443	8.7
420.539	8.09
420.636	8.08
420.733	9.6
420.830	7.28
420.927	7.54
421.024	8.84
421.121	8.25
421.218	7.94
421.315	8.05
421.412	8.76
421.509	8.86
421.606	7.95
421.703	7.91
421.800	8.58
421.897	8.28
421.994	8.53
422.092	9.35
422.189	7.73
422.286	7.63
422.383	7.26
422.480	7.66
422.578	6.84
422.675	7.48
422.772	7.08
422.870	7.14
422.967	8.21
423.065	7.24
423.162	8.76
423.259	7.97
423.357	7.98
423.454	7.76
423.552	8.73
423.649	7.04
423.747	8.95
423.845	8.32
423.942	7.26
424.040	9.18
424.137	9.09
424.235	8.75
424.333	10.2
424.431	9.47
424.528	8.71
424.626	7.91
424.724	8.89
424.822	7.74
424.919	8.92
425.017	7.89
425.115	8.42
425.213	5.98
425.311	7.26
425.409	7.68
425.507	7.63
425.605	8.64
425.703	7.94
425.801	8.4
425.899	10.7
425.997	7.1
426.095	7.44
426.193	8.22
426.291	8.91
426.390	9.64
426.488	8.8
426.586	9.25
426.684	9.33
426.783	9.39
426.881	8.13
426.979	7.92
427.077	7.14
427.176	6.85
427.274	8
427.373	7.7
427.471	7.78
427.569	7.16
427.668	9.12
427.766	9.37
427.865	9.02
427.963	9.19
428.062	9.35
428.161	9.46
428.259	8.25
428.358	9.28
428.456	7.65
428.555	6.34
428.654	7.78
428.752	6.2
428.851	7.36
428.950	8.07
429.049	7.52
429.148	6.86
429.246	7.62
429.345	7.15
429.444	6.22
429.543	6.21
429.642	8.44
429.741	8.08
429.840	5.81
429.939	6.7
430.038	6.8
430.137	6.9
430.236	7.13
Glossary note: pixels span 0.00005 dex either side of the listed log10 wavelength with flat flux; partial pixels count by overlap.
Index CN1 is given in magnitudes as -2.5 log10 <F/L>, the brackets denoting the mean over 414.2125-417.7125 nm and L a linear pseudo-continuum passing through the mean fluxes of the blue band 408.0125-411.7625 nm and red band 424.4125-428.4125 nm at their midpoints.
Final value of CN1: 0.04 mag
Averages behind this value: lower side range 7.64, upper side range 8.38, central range 7.62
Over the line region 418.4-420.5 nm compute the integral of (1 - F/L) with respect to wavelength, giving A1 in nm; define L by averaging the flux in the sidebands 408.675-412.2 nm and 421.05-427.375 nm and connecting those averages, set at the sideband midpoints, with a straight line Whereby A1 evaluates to 0.11 nm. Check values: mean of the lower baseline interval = 7.65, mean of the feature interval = 7.58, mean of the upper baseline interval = 8.2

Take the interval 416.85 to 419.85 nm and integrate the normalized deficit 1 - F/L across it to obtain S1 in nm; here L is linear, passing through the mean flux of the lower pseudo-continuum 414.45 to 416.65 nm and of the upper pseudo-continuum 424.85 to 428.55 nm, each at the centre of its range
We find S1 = 0.00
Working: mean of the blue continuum 7.45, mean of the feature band 7.66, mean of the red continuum 8.32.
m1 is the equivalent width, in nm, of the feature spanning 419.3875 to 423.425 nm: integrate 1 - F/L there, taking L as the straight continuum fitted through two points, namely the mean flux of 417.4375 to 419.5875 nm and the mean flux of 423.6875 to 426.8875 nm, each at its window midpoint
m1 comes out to 0.11 nm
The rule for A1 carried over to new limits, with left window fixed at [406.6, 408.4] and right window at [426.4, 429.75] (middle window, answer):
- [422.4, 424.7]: -0.09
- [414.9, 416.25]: 0.02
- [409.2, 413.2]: -0.09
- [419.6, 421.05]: 0.03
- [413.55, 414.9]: -0.01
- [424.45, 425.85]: -0.02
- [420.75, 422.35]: -0.09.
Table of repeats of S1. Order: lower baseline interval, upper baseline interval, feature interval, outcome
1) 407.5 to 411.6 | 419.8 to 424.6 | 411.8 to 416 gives 0.04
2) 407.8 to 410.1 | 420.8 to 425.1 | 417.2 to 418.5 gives 0.07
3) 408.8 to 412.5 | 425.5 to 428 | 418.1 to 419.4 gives 0.04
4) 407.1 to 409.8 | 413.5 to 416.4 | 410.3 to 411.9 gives 0.02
